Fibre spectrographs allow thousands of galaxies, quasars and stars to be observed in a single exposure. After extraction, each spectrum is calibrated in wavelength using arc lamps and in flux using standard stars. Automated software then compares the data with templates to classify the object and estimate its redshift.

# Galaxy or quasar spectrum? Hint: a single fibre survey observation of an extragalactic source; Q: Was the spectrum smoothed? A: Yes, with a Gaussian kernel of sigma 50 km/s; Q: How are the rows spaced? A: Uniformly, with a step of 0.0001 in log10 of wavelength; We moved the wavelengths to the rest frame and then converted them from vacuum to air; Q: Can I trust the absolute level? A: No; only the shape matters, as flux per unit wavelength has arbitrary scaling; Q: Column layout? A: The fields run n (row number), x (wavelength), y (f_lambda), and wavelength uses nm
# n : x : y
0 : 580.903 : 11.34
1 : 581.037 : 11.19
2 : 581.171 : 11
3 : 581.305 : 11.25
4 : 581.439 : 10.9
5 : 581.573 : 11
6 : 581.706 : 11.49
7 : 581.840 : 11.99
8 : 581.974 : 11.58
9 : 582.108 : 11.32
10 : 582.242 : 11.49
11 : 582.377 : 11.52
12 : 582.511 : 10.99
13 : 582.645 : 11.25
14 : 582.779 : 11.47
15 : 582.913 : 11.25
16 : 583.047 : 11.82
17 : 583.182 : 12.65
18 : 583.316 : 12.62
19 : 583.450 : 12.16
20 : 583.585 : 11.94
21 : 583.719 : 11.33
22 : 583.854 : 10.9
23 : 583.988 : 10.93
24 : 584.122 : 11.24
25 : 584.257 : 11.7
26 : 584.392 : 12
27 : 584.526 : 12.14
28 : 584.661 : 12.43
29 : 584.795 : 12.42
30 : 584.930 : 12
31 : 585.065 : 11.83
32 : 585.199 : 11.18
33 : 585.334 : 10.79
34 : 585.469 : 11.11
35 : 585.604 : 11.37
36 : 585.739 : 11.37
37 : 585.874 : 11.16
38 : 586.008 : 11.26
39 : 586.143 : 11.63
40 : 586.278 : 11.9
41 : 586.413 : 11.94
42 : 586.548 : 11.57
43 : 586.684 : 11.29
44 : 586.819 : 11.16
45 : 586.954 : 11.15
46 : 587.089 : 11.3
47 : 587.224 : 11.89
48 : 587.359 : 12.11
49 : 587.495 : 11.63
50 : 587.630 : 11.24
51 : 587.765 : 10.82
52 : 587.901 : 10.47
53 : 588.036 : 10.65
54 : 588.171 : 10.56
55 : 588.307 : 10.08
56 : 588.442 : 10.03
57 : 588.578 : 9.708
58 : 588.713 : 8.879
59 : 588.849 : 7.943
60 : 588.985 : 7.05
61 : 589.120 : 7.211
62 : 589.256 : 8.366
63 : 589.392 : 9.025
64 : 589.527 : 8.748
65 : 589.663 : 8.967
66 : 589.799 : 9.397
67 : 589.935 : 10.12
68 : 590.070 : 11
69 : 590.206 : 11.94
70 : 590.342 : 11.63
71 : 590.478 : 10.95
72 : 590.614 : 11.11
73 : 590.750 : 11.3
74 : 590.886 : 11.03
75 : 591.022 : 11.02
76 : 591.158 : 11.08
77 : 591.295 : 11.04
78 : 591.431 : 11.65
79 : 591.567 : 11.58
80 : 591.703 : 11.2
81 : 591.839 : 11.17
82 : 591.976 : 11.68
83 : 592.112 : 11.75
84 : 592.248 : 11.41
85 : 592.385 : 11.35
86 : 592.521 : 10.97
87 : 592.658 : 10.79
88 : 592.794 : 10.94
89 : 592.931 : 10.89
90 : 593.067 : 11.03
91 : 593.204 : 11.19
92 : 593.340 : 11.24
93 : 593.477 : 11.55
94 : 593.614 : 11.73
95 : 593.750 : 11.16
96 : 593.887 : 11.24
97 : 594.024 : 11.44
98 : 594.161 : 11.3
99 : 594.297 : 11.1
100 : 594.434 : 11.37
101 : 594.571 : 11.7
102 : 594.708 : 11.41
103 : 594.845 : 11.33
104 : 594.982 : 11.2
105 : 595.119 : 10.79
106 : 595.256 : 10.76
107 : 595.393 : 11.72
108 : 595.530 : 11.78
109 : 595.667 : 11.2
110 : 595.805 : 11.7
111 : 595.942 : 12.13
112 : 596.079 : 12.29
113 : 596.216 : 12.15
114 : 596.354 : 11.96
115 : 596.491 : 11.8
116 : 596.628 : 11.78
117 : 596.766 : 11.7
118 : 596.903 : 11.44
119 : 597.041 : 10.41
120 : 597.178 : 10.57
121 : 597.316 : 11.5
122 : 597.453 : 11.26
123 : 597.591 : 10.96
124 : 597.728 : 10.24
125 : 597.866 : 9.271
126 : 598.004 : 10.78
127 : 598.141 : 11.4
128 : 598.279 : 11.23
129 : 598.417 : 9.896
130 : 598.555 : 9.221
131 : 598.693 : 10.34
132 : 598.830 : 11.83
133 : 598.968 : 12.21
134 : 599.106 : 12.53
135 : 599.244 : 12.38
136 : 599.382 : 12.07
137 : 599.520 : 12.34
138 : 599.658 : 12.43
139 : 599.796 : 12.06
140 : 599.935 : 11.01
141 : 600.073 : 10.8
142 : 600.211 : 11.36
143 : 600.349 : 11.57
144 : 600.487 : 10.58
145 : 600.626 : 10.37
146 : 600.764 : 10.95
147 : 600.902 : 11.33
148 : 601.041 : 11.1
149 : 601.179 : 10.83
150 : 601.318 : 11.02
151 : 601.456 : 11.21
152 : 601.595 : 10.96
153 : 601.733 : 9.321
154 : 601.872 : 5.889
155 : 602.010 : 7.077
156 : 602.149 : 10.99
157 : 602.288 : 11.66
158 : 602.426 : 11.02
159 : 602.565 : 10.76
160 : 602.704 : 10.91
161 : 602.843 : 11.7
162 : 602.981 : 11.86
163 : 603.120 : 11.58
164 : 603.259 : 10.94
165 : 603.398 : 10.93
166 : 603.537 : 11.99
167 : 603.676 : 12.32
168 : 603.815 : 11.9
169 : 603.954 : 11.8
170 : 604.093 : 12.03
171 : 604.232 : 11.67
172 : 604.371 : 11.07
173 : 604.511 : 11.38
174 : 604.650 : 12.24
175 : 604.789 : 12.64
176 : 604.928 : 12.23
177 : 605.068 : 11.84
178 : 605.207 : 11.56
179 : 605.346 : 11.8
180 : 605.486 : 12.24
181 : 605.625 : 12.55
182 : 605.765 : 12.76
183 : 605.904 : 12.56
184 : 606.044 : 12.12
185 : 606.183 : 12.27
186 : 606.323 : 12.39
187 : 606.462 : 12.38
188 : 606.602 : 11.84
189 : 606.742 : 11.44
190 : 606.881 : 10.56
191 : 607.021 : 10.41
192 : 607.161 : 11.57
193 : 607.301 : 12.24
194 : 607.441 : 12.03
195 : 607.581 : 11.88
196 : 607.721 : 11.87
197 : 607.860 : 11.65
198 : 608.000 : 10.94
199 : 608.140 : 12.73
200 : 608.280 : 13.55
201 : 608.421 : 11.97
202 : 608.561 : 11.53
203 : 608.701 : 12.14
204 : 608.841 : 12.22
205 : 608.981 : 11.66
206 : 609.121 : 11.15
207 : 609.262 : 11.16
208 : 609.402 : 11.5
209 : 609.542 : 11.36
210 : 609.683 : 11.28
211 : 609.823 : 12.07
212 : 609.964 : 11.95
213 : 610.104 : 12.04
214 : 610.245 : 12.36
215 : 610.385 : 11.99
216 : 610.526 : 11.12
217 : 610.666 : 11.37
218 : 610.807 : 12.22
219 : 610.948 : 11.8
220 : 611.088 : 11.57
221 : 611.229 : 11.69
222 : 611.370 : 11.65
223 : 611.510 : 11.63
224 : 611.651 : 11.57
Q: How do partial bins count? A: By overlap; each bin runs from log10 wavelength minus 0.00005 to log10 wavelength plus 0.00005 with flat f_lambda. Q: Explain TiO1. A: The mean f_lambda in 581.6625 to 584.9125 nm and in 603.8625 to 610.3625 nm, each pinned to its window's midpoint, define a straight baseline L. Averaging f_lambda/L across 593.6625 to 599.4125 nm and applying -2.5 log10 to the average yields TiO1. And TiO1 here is 0.05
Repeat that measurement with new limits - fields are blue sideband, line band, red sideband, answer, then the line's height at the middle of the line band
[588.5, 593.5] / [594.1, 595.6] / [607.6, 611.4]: -0.06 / 10.8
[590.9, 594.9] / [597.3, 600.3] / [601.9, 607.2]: 0.02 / 11.4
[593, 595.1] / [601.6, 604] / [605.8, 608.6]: 0.09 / 11.7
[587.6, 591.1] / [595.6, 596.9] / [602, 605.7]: -0.11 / 10.7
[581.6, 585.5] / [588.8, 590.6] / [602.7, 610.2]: 0.23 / 11.7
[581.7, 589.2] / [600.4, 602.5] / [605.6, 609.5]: 0.14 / 11.7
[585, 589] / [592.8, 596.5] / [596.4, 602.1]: -0.05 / 10.9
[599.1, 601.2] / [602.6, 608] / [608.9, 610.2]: -0.03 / 11.5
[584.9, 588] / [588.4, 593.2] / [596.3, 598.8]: 0.08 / 11.2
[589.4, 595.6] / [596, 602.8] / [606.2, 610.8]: 0.04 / 11.4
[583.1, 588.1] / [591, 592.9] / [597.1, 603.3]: 0.00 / 11.3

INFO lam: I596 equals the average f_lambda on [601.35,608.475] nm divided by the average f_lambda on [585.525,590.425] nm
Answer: 1.1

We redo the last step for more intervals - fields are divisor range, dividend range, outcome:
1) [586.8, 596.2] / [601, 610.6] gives 1.06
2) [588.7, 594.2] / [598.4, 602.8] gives 1.02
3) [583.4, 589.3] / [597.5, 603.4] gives 1.00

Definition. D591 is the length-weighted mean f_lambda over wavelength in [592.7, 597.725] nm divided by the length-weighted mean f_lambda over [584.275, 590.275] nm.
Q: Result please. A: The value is 1.06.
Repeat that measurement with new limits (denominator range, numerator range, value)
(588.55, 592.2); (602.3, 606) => 1.15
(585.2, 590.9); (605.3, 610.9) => 1.13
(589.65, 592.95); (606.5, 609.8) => 1.06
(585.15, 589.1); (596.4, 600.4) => 1.05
